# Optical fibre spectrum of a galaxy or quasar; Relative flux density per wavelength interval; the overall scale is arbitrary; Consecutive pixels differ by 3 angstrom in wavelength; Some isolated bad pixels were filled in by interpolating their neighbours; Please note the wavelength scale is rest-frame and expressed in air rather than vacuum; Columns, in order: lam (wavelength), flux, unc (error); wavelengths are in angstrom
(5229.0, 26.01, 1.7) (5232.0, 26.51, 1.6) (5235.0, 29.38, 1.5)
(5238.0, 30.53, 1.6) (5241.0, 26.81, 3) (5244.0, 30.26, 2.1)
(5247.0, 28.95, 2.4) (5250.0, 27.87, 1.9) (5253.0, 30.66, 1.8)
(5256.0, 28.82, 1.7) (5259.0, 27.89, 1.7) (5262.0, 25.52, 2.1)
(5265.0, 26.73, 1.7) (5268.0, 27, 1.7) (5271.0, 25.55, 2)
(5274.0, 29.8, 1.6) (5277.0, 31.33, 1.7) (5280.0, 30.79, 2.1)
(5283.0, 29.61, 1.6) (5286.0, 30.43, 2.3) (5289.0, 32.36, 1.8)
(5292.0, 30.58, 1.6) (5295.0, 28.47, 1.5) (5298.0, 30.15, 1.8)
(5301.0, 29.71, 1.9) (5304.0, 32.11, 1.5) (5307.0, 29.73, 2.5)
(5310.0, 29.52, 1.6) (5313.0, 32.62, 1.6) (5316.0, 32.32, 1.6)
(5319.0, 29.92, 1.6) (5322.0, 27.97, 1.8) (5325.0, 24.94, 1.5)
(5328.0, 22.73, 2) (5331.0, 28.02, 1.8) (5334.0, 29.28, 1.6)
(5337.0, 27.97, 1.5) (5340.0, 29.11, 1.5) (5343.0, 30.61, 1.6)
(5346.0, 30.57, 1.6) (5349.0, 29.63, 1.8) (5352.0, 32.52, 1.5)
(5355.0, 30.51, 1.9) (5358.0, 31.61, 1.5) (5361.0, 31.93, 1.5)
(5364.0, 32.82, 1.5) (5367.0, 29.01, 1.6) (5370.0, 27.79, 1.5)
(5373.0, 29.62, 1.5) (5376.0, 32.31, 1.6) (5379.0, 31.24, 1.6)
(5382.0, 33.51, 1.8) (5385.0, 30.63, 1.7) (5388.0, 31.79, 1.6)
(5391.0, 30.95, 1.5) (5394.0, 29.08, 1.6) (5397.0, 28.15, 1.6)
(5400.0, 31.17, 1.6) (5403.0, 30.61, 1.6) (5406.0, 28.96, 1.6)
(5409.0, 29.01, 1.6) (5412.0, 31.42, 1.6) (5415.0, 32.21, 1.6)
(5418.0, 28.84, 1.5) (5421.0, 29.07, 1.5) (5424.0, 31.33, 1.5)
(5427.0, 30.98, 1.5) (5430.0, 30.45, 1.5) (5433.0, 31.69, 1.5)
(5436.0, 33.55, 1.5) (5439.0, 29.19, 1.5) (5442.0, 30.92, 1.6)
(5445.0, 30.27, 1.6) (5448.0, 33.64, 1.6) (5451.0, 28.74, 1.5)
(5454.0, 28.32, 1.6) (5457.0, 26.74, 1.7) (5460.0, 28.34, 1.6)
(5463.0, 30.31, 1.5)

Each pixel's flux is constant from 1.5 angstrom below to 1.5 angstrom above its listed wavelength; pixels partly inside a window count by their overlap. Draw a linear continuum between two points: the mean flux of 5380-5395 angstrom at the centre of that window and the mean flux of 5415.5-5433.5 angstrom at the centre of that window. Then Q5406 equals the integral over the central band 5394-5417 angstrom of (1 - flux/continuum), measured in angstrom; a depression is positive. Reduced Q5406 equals 0.5 angstrom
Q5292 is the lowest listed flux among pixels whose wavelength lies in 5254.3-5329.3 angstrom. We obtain 22.73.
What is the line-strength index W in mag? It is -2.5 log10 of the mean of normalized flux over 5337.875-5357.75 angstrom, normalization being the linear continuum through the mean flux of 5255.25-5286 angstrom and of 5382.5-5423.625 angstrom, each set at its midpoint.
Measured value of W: -0.036 mag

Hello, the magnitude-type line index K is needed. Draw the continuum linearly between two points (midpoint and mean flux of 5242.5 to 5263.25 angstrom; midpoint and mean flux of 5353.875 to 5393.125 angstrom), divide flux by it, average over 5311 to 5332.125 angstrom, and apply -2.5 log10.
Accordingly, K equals 0.06 mag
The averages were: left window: 28.6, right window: 31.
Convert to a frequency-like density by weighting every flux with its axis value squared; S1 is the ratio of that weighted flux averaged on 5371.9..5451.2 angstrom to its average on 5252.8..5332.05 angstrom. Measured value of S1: 1.11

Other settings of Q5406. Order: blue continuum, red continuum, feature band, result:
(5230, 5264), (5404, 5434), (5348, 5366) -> -1.1 angstrom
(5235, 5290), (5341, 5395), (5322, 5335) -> 1.7 angstrom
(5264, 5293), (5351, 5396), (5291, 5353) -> 1.5 angstrom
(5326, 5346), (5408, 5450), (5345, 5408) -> -3.0 angstrom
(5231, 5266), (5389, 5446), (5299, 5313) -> -0.7 angstrom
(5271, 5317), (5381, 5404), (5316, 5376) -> 2.2 angstrom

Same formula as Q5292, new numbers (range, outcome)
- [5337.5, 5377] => 27.79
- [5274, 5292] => 29.61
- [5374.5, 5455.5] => 28.15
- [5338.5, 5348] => 29.11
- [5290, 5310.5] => 28.47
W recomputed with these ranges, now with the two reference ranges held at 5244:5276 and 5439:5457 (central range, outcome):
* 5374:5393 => -0.08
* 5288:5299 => -0.07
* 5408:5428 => -0.03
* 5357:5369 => -0.08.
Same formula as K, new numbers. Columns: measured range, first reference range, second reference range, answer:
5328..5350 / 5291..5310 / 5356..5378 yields 0.06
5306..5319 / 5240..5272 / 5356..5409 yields -0.07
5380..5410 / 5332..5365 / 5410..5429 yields 0.01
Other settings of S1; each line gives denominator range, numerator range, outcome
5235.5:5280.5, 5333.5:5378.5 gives 1.11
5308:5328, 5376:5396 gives 1.10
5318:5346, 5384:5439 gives 1.12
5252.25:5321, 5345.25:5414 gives 1.07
